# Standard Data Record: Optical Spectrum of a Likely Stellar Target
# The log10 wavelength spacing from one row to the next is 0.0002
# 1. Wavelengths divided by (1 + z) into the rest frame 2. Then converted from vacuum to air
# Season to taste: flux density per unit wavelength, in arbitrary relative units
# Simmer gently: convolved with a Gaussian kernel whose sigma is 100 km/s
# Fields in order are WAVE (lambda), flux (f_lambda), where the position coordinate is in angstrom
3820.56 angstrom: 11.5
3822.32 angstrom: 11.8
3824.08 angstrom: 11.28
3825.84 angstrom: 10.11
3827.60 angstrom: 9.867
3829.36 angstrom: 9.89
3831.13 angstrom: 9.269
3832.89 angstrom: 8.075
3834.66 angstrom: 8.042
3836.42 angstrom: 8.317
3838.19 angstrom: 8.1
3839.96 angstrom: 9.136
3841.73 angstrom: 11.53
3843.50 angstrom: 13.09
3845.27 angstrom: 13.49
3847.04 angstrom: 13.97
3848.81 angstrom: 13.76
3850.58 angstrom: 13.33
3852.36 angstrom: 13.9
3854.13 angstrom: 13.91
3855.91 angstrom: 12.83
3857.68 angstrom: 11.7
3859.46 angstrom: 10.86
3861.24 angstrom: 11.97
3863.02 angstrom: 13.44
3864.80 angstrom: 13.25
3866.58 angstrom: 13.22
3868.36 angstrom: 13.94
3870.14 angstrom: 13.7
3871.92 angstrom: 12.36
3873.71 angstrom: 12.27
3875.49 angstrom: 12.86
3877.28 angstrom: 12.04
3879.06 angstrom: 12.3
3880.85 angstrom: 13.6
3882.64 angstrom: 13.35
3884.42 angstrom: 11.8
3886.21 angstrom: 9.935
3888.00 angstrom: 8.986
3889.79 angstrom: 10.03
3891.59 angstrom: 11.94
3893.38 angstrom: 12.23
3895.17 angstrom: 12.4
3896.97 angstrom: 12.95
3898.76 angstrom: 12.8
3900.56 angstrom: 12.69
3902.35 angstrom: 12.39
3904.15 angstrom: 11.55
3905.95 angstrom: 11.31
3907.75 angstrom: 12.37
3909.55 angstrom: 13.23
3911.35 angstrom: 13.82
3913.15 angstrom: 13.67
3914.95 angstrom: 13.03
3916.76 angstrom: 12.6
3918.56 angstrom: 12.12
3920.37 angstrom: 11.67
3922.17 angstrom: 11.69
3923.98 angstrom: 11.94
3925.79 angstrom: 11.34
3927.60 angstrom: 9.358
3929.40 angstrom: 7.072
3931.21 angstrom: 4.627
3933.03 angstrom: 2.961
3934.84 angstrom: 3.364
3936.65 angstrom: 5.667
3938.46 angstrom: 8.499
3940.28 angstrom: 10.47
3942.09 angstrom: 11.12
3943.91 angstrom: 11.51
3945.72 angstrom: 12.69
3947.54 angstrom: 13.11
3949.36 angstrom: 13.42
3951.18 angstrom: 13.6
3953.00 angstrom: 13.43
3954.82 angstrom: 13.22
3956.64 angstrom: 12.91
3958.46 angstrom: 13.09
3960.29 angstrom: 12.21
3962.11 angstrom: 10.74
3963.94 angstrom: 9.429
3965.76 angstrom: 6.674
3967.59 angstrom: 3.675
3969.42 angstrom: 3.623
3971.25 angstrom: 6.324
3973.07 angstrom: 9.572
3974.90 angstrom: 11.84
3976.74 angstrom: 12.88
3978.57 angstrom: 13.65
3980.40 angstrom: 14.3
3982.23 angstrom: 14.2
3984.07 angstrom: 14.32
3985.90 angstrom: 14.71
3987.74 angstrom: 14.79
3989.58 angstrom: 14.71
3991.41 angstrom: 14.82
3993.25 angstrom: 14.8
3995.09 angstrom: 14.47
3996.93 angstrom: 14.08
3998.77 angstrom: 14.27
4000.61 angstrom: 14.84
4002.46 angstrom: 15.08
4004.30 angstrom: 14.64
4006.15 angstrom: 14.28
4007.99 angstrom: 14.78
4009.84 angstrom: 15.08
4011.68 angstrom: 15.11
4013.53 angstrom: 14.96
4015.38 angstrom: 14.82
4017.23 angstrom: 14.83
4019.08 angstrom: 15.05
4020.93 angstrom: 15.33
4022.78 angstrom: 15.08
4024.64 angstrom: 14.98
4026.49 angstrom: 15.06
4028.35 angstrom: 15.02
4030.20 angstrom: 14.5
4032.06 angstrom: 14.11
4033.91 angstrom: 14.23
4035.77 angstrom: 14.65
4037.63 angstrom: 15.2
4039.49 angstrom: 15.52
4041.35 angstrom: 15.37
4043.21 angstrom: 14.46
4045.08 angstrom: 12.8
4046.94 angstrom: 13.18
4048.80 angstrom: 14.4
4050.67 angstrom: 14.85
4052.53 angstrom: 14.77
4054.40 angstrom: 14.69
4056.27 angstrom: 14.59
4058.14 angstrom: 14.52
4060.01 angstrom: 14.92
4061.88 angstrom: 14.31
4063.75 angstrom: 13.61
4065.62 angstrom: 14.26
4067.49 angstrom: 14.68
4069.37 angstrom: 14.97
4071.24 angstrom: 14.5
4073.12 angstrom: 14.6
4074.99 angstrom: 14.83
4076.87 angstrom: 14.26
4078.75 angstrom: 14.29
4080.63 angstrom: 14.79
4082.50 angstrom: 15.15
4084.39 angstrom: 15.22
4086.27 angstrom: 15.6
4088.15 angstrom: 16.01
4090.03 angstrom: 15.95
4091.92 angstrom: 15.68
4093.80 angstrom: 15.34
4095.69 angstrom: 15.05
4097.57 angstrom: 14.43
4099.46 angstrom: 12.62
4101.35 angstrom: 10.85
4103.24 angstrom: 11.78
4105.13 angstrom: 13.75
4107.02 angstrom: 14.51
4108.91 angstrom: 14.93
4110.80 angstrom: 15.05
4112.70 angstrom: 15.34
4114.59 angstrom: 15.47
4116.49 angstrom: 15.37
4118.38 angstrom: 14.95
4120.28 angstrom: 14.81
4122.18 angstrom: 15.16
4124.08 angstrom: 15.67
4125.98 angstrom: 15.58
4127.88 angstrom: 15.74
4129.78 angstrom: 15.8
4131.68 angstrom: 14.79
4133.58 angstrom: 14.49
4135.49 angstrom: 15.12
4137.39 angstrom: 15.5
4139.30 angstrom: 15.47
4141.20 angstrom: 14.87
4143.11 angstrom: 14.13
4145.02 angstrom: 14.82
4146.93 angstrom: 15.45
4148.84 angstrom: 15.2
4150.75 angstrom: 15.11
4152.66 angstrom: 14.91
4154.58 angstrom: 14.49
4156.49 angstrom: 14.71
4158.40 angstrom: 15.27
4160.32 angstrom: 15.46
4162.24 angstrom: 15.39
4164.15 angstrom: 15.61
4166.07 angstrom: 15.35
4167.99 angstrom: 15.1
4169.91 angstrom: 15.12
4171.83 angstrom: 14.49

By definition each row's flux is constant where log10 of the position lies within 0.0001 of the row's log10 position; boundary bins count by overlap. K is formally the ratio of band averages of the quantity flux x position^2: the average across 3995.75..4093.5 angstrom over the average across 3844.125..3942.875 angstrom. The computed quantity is 1.38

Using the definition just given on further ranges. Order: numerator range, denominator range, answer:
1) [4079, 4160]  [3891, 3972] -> 1.53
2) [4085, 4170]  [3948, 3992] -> 1.37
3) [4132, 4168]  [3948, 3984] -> 1.49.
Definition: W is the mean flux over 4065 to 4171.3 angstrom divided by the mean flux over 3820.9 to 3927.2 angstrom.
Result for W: 1.3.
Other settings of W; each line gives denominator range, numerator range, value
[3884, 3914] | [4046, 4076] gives 1.21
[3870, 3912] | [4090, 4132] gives 1.21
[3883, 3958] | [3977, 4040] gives 1.32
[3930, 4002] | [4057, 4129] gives 1.31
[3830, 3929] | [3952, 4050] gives 1.12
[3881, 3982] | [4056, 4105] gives 1.33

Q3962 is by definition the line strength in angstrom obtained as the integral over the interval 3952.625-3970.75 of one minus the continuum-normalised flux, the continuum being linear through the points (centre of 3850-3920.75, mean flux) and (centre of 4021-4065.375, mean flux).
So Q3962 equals 5.04 angstrom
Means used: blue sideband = 12.5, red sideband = 14.6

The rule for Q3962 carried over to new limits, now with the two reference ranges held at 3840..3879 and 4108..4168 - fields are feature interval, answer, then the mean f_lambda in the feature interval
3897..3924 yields 1.6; 12.5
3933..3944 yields 4.7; 7.75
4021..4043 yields -0.9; 14.9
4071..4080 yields 0.1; 14.5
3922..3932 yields 3.1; 9.22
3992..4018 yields -1.2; 14.7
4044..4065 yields 0.3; 14.2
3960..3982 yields 6.6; 9.65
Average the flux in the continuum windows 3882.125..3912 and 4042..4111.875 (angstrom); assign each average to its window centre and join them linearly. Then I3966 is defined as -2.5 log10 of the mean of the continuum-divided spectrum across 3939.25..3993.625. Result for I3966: 0.10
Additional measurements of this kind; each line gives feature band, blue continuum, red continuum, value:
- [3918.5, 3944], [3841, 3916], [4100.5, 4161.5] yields 0.44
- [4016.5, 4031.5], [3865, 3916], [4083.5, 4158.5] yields -0.09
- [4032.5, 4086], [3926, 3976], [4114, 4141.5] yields -0.12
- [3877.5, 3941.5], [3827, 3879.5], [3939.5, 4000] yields 0.10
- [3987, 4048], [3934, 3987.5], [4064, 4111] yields -0.18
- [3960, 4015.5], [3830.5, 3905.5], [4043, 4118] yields 0.06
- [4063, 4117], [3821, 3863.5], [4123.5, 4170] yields -0.01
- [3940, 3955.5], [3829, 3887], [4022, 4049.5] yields 0.06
